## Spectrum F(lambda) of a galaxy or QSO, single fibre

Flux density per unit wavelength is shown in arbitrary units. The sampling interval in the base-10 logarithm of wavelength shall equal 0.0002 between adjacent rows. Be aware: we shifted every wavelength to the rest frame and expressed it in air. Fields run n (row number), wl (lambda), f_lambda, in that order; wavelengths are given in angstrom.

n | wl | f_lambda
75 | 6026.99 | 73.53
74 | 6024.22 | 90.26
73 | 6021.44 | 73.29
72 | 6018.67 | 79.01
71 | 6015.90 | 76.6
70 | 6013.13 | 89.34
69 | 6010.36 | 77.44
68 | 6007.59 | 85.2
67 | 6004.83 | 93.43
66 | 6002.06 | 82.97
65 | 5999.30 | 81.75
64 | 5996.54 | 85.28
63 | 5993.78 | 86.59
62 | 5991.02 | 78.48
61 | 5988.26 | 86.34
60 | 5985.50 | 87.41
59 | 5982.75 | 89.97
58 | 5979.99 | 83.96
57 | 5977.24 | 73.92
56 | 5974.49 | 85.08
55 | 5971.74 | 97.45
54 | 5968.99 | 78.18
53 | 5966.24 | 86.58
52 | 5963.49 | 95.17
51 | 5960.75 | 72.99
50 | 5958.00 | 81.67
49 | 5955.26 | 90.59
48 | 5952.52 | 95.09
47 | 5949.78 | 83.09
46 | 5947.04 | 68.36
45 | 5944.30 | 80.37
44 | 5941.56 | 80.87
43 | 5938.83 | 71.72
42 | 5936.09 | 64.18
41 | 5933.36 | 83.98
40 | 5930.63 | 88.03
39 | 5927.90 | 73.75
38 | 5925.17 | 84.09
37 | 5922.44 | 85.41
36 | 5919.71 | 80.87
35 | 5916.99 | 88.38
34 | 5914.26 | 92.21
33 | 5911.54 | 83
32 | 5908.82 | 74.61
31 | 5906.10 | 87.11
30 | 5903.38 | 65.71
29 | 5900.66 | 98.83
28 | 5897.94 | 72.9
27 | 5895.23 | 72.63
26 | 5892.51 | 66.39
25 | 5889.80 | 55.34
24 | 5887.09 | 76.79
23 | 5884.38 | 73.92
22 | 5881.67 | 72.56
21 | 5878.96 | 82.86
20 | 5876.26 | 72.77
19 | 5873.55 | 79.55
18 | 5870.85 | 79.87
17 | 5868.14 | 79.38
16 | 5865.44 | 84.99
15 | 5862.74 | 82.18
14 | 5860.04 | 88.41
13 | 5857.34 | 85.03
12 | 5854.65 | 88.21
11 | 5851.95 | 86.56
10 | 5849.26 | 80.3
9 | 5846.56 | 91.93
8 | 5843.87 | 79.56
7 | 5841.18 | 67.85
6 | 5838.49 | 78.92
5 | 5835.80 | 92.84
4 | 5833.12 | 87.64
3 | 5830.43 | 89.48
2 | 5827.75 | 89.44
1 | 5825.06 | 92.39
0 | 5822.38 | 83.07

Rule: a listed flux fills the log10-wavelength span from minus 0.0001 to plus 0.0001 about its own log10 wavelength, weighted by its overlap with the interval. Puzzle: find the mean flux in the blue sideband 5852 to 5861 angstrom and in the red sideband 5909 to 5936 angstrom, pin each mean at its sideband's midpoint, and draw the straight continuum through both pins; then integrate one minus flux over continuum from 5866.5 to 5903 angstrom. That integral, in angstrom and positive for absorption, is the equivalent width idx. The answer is 4.2 angstrom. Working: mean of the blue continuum 87.1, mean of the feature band 75.5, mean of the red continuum 83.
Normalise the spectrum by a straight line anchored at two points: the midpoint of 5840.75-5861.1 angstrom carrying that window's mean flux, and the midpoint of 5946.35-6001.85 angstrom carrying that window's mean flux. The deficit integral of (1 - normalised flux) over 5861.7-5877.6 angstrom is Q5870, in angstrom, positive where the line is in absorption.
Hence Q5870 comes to 0.8 angstrom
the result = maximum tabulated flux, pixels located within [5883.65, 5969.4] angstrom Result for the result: 98.83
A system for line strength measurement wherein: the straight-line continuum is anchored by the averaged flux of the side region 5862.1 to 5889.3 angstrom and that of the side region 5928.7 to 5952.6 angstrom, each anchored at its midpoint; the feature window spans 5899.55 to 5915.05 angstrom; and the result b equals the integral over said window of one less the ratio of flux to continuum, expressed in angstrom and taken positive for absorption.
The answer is -1.0 angstrom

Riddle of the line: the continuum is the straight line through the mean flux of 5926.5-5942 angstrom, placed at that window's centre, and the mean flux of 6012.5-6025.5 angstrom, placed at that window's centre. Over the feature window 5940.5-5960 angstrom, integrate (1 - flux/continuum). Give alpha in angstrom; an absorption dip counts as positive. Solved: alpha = -1.2 angstrom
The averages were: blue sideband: 76.9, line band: 82.6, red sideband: 81.2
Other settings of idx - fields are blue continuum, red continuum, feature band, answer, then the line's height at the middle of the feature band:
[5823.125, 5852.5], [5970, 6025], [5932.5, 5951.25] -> 1.9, 84.4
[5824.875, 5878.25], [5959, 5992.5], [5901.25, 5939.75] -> 1.6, 84.2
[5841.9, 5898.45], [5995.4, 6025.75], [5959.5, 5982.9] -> -0.8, 81.8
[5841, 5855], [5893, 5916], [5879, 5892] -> 1.7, 81.4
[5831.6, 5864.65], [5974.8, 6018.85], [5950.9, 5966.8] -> -0.6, 83.9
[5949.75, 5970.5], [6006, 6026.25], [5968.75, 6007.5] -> -0.8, 83.6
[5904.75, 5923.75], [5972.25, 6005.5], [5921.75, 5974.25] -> 1.5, 84.6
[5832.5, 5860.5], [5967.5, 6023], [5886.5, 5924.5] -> 2.3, 83.9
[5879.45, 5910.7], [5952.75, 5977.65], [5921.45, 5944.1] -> 0.4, 80.5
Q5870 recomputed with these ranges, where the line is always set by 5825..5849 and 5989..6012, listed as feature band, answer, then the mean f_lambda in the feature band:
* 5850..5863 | -0.20 angstrom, 86.2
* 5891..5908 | 1.53 angstrom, 77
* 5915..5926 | -0.09 angstrom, 85.1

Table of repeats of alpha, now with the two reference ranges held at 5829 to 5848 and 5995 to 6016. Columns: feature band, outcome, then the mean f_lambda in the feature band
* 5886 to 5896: 2.0 angstrom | 67.3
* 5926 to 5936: 0.5 angstrom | 79.8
